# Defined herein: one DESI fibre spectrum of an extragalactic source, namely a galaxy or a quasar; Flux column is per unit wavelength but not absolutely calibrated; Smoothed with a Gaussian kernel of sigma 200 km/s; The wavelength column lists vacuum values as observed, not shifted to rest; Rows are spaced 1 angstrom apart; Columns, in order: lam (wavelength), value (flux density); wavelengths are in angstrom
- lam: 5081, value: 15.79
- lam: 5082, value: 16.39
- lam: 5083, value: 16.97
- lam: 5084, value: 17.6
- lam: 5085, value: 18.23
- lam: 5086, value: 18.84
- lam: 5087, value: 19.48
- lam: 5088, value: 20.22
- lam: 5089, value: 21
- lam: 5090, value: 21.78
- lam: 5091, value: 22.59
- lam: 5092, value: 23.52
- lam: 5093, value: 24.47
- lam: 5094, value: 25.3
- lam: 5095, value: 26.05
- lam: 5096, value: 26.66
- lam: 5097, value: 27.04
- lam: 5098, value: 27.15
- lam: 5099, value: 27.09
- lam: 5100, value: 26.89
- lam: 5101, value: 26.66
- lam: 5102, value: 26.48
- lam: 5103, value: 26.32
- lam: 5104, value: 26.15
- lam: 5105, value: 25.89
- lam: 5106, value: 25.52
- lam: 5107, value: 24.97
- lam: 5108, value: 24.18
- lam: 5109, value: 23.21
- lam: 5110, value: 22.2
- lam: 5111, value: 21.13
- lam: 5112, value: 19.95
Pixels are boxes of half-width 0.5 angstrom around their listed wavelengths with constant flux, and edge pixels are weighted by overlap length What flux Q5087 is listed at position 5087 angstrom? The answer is 19.48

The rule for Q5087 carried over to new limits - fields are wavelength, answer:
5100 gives 26.89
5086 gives 18.84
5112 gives 19.95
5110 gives 22.2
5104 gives 26.15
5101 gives 26.66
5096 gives 26.66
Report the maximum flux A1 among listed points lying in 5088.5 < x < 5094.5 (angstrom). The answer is 25.3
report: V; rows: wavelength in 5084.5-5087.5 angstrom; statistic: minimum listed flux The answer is 18.23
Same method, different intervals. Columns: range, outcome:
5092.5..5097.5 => 24.47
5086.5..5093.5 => 19.48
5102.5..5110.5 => 22.2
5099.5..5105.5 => 25.89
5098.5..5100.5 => 26.89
